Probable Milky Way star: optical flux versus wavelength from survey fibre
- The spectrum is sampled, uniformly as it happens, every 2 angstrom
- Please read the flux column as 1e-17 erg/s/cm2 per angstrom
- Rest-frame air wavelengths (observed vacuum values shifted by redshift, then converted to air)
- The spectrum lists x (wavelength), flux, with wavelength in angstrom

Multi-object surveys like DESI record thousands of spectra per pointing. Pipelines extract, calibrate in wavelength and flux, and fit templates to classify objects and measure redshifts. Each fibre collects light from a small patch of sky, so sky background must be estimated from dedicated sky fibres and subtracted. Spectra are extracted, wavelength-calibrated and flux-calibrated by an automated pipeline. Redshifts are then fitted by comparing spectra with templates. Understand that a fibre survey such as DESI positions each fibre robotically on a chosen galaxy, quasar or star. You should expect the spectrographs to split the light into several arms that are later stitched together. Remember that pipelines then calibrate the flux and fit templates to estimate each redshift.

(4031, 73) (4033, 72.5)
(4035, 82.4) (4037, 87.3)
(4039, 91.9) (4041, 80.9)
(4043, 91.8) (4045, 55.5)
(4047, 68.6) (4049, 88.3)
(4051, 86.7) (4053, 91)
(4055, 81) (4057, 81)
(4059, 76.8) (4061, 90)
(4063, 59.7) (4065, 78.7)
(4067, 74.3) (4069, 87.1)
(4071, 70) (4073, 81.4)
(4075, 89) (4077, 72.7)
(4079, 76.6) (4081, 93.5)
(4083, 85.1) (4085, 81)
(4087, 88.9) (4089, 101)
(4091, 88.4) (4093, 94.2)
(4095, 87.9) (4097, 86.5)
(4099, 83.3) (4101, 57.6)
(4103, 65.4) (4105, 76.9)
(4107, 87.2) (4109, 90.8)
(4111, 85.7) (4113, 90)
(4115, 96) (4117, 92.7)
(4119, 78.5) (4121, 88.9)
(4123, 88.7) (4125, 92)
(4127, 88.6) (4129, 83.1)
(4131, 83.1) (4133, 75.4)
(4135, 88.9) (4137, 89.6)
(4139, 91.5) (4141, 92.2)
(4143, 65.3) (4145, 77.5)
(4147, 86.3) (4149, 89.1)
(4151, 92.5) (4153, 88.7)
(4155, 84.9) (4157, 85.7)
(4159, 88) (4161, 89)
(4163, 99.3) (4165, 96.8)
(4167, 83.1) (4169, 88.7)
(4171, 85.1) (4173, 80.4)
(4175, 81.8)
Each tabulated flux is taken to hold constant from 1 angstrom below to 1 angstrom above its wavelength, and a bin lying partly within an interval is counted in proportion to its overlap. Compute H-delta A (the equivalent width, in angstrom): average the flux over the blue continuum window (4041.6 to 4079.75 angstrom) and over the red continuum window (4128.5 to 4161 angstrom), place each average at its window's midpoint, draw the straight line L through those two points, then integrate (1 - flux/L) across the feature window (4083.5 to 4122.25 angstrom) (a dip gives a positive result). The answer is -1.5 angstrom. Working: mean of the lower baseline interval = 79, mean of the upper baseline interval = 85.3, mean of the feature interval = 85.3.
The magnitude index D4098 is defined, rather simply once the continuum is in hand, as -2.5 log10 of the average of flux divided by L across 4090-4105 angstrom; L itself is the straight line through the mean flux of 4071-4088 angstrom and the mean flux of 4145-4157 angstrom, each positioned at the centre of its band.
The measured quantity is 0.047 mag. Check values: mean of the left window 82.7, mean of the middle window 80.2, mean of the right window 87.2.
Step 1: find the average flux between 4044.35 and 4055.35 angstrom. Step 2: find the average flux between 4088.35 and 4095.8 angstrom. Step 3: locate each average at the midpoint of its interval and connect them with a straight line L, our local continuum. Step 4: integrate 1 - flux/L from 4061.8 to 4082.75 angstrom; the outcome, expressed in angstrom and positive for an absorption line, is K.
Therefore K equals 1.9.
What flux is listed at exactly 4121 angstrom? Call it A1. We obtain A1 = 88.9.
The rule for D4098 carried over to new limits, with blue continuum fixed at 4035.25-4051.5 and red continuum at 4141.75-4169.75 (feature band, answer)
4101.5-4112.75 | 0.048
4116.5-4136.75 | -0.008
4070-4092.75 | -0.019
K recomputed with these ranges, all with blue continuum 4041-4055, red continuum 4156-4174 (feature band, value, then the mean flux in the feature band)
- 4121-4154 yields 0.3 angstrom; 85.9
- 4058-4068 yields 0.7 angstrom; 75.9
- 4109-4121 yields -0.5 angstrom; 88.8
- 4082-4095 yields -1.0 angstrom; 89.6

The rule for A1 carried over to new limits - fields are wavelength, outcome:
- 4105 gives 76.9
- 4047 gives 68.6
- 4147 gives 86.3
